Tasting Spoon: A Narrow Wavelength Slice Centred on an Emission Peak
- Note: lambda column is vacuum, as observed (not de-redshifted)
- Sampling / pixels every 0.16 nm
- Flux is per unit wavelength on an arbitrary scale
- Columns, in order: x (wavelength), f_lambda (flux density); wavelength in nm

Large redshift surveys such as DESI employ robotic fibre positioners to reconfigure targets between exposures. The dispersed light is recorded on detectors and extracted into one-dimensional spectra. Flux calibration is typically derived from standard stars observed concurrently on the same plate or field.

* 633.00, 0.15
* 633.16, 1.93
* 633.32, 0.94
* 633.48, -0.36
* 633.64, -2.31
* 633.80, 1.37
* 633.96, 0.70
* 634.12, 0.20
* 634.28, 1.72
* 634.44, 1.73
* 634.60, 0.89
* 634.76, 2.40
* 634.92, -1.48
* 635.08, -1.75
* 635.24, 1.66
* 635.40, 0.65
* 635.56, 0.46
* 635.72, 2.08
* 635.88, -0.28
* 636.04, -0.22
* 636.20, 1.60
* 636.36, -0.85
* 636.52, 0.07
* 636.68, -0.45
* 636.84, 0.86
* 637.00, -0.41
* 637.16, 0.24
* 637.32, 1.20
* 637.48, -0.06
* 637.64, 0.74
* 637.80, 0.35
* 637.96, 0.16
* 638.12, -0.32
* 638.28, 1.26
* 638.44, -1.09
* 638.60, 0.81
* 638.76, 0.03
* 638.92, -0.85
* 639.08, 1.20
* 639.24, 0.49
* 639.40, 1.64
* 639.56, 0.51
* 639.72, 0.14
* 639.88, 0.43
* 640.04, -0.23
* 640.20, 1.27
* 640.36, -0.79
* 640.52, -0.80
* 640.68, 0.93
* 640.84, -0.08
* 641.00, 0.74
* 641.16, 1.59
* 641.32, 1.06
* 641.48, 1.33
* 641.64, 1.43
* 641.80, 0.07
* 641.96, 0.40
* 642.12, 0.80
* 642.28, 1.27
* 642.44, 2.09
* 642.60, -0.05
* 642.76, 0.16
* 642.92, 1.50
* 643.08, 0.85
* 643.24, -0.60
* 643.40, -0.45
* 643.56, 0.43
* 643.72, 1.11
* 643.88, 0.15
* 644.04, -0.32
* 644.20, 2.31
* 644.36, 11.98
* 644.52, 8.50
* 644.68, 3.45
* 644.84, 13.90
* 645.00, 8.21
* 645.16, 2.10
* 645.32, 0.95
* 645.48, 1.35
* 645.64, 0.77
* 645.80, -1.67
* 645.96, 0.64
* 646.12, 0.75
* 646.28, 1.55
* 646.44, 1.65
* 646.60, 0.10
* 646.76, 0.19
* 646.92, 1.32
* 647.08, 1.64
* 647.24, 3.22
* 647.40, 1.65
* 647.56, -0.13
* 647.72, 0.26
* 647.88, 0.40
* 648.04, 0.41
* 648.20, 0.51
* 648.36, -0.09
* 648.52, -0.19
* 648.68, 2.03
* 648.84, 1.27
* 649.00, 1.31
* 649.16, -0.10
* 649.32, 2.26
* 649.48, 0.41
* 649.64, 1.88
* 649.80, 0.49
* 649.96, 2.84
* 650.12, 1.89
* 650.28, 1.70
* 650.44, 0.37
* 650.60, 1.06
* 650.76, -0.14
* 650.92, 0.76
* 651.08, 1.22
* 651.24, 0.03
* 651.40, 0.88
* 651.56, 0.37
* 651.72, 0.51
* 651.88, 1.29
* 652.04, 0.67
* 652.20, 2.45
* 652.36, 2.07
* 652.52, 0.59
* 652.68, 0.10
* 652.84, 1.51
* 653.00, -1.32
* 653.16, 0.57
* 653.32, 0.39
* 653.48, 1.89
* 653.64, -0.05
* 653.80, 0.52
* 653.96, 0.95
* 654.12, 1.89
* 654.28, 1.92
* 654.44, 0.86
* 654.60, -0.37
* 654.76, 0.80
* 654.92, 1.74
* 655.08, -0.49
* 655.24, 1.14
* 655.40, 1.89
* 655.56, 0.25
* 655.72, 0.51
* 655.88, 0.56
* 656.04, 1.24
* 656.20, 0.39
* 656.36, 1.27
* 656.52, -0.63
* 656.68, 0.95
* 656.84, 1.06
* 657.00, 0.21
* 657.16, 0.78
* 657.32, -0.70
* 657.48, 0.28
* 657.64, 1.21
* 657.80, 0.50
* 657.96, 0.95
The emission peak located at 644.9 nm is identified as [O II] 3727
